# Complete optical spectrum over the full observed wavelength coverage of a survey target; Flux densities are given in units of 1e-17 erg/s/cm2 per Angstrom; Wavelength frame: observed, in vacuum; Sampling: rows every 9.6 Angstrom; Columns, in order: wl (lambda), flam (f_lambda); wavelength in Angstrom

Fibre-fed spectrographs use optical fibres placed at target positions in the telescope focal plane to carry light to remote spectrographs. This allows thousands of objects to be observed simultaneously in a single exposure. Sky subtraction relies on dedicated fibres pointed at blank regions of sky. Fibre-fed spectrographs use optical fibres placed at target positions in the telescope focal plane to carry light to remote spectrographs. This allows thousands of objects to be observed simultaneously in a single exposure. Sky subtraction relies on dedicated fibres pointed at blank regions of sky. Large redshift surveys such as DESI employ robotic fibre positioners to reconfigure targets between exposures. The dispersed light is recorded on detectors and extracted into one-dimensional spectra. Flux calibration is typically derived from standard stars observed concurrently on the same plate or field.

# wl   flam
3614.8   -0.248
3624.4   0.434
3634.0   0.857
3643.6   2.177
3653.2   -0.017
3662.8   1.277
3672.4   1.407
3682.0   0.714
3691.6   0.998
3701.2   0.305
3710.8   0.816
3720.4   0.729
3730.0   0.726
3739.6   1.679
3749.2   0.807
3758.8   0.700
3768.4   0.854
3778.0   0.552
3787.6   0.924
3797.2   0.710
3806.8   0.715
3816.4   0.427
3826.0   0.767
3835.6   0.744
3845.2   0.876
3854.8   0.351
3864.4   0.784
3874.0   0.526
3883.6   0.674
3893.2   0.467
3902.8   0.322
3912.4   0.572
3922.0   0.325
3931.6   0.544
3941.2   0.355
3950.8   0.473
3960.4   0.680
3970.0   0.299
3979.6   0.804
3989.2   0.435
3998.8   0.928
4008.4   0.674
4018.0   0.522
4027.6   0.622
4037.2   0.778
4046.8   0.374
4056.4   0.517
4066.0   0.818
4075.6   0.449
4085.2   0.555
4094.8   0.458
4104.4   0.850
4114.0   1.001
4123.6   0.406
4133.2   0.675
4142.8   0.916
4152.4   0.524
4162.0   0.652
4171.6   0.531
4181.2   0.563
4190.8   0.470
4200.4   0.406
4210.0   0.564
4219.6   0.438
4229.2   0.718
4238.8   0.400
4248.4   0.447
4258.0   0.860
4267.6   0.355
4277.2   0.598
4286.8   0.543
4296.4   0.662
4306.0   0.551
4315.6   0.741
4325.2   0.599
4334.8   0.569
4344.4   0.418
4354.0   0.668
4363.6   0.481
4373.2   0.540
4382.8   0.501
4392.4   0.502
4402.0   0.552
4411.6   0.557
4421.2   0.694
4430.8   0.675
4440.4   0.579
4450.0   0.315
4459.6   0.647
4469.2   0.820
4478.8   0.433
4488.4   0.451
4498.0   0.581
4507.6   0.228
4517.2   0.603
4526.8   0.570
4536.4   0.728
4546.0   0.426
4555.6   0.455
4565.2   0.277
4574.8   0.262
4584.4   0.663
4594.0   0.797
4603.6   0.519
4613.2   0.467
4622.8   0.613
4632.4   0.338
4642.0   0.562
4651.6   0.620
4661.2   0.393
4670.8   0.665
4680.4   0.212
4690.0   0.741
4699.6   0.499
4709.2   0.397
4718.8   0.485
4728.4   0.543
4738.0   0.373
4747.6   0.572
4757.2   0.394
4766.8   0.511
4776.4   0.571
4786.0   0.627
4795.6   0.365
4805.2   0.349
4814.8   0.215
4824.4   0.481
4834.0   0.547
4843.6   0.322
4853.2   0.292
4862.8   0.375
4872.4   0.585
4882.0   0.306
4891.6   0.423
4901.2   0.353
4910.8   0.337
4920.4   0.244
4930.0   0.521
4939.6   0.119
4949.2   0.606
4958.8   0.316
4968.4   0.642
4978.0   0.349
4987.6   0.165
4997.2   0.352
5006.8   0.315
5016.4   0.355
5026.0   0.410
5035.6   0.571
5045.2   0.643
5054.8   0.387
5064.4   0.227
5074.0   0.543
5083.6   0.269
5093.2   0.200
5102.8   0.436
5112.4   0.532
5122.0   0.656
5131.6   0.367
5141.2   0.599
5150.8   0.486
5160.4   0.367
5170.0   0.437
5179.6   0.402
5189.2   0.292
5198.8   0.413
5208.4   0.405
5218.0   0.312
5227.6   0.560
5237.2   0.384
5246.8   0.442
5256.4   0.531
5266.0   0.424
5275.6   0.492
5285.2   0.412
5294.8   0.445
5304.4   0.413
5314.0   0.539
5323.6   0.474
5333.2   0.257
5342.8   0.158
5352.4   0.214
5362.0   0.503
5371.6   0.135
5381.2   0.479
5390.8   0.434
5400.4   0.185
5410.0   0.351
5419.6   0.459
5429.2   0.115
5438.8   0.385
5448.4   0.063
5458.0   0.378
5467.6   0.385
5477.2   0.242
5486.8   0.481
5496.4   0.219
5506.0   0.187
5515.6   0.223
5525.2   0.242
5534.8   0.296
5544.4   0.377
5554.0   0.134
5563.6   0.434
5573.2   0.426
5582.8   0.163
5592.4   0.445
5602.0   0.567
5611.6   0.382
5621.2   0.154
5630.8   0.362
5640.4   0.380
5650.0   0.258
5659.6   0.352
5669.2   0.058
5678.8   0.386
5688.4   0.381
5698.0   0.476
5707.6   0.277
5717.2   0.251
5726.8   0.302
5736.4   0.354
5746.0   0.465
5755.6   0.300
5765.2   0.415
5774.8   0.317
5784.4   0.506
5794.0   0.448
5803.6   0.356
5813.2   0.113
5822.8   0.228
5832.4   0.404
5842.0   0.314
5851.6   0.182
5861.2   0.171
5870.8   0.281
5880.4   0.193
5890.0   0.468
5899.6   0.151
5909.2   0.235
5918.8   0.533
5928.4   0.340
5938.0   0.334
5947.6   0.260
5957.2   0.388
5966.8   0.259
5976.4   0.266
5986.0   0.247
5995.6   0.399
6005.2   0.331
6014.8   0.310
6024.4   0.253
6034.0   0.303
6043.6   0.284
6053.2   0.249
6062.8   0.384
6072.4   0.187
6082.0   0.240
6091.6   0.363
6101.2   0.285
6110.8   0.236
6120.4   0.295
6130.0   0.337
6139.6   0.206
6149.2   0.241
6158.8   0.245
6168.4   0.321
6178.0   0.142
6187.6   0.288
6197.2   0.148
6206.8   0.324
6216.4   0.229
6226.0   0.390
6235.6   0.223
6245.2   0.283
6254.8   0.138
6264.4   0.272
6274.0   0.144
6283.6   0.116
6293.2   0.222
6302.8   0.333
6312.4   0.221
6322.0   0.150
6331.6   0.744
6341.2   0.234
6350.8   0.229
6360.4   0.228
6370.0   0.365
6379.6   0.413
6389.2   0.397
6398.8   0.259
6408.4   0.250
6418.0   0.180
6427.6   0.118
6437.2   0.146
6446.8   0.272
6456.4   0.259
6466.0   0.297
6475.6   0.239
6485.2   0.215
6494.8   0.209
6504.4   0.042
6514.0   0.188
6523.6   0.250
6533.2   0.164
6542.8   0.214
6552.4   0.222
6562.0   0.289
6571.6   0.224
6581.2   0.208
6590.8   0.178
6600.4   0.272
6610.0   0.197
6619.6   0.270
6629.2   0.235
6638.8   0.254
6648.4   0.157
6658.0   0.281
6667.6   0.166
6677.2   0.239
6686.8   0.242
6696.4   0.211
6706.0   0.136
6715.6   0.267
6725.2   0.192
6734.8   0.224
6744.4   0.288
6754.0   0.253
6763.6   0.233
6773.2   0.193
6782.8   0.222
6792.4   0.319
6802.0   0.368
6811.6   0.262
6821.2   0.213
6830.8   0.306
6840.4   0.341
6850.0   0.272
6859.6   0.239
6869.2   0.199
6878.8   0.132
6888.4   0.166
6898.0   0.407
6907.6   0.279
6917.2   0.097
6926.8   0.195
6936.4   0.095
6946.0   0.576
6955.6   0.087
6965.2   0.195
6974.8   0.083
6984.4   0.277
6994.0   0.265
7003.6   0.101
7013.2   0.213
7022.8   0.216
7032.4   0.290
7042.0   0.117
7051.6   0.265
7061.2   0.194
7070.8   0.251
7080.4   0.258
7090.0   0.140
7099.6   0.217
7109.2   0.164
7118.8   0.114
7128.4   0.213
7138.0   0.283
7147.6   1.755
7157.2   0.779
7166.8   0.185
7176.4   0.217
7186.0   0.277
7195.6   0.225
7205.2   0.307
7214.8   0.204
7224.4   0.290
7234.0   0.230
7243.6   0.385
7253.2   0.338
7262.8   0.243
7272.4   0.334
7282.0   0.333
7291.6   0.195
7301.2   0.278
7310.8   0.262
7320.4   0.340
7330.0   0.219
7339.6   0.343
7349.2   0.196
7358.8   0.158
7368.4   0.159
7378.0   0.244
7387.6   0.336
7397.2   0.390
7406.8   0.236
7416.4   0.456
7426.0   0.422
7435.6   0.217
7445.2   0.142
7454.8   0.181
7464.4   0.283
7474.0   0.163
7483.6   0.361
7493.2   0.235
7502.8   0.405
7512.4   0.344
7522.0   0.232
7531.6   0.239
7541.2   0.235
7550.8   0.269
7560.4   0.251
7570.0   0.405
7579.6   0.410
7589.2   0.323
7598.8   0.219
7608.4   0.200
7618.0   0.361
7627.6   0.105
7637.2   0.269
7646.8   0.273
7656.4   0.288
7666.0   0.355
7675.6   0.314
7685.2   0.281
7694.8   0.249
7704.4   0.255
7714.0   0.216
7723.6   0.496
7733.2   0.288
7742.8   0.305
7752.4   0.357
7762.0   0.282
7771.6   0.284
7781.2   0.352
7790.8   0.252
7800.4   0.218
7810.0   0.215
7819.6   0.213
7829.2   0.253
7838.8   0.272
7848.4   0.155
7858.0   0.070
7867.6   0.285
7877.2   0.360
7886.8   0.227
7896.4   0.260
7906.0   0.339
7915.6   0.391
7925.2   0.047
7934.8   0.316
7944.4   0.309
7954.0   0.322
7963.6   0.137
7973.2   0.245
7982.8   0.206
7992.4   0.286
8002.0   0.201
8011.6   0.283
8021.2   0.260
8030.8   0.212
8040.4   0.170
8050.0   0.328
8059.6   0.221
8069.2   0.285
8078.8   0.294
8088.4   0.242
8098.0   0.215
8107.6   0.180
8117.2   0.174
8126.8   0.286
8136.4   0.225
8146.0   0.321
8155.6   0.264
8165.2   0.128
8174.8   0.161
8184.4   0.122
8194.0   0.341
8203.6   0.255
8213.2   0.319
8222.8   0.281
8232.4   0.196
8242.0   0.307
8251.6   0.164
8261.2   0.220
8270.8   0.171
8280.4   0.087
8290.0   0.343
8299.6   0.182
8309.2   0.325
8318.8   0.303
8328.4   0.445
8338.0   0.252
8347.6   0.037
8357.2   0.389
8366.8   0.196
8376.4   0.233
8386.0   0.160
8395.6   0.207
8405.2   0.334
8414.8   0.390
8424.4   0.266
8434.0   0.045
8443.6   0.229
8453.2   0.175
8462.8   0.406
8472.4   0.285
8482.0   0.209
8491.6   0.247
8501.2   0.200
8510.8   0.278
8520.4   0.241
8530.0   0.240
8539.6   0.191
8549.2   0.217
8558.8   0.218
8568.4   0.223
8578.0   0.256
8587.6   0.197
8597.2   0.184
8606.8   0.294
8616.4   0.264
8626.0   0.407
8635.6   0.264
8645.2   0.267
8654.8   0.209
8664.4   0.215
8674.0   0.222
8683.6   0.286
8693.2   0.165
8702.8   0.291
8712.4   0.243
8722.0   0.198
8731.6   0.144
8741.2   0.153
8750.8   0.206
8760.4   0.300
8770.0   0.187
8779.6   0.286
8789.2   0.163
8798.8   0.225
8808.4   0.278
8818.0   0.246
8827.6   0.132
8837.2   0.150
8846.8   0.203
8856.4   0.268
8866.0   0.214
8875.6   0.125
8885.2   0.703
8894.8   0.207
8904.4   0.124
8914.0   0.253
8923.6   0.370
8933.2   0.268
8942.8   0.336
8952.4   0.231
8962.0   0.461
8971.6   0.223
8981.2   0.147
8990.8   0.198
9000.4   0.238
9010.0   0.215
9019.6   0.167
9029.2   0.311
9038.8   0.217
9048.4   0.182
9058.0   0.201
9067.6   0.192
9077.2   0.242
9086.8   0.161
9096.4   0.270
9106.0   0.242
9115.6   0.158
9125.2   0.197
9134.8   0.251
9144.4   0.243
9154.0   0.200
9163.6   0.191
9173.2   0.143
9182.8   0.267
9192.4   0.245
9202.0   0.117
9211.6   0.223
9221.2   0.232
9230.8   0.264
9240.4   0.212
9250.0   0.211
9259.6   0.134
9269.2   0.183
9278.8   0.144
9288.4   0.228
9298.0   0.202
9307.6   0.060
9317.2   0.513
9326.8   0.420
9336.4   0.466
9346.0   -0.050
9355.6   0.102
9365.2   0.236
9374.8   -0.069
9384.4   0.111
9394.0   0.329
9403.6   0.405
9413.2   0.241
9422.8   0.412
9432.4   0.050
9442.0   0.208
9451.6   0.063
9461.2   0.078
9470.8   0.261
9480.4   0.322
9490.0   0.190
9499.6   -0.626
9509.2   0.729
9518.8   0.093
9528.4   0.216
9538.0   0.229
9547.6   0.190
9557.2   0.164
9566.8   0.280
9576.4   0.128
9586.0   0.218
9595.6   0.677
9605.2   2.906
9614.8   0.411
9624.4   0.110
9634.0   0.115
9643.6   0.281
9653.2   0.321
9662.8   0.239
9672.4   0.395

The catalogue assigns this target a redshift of 0.92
